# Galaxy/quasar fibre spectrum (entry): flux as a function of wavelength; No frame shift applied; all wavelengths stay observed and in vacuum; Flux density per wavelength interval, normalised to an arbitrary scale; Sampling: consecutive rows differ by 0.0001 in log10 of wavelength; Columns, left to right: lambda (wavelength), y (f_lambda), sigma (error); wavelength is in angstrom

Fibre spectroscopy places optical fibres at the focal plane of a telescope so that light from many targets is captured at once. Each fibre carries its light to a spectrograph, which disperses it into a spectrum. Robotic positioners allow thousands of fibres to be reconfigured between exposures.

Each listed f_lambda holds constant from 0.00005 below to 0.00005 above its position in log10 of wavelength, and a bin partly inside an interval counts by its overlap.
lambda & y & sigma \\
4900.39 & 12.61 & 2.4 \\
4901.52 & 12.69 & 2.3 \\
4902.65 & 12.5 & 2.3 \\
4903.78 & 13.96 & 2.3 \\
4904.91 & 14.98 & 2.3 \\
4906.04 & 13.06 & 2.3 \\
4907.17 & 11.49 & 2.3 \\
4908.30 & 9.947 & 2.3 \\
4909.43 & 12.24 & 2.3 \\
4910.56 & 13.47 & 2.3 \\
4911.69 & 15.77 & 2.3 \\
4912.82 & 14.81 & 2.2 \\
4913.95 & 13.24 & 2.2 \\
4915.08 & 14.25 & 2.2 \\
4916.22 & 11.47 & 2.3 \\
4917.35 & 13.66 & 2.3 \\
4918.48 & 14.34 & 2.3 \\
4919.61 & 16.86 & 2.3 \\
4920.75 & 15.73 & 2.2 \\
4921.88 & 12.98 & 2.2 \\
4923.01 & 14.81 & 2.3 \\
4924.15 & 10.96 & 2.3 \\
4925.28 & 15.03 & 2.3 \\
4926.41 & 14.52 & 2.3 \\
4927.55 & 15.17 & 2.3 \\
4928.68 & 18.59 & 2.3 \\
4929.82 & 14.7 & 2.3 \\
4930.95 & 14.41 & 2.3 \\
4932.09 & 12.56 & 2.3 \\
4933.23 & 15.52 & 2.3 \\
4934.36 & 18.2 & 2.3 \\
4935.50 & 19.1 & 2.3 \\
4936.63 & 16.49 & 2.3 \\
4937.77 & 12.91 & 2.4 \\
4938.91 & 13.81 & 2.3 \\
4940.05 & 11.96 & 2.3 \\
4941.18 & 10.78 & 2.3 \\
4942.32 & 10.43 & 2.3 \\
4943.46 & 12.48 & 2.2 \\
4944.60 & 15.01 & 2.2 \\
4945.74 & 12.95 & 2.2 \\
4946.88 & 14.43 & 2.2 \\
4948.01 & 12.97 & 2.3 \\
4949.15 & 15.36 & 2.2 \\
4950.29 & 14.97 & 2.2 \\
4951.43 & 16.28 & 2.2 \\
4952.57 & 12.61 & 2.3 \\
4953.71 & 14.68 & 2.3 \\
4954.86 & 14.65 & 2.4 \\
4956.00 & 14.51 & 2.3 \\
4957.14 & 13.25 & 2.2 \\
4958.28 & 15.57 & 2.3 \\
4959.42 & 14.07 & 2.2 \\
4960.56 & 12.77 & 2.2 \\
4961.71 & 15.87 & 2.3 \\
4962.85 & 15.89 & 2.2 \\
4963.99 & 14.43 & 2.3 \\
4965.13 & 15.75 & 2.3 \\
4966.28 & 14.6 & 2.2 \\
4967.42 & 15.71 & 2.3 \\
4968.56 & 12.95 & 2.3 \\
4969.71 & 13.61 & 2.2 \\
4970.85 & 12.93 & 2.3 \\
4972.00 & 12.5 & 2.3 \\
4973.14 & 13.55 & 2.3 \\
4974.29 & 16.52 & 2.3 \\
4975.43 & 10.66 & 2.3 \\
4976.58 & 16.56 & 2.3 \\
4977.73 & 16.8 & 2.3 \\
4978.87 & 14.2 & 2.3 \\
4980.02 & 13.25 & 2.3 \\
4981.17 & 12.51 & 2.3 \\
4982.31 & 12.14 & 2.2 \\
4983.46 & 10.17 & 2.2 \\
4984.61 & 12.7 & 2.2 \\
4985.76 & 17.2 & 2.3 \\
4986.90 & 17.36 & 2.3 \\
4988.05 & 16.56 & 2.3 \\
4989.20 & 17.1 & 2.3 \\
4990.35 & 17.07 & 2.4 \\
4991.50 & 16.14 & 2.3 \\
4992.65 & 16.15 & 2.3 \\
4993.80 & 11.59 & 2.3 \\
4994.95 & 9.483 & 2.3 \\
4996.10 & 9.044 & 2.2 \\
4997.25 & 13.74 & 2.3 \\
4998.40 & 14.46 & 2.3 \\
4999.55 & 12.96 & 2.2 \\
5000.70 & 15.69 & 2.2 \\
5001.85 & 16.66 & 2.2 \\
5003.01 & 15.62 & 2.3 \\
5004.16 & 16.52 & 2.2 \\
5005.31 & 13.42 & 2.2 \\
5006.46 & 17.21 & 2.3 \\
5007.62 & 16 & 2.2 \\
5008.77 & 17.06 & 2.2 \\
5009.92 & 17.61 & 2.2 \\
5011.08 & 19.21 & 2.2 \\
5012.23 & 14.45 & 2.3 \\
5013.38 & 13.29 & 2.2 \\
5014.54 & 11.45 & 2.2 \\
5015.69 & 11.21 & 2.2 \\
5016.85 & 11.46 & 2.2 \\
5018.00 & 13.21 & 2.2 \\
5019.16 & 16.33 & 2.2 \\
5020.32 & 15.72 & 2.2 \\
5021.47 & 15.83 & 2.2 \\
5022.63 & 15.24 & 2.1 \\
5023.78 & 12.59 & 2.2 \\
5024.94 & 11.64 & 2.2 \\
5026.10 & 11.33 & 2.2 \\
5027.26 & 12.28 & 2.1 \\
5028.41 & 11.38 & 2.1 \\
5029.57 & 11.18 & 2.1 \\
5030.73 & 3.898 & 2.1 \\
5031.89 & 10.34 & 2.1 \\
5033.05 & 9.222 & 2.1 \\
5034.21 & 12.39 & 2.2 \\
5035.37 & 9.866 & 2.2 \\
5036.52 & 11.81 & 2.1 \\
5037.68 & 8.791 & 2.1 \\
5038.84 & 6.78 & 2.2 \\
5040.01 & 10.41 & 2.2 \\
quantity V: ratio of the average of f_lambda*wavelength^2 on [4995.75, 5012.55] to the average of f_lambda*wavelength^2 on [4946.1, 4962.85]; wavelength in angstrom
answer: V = 1.09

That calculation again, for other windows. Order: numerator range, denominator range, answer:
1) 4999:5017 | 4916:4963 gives 1.08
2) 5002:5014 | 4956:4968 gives 1.10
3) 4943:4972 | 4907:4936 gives 1.01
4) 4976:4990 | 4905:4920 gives 1.13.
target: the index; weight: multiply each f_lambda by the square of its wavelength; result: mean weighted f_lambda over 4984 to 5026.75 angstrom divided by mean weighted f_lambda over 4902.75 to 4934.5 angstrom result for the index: 1.07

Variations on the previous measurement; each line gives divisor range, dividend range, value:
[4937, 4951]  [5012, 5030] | 1.01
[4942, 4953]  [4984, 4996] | 1.09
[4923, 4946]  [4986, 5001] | 1.03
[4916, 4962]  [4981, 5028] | 1.03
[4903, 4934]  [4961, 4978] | 1.05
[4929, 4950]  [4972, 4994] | 1.05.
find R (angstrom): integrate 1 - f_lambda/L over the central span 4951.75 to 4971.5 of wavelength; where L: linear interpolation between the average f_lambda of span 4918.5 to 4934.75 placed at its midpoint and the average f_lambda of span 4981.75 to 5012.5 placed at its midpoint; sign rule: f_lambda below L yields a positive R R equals 0.8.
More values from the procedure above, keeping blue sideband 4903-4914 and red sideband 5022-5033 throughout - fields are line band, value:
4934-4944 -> -1.0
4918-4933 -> -2.0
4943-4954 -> -1.5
